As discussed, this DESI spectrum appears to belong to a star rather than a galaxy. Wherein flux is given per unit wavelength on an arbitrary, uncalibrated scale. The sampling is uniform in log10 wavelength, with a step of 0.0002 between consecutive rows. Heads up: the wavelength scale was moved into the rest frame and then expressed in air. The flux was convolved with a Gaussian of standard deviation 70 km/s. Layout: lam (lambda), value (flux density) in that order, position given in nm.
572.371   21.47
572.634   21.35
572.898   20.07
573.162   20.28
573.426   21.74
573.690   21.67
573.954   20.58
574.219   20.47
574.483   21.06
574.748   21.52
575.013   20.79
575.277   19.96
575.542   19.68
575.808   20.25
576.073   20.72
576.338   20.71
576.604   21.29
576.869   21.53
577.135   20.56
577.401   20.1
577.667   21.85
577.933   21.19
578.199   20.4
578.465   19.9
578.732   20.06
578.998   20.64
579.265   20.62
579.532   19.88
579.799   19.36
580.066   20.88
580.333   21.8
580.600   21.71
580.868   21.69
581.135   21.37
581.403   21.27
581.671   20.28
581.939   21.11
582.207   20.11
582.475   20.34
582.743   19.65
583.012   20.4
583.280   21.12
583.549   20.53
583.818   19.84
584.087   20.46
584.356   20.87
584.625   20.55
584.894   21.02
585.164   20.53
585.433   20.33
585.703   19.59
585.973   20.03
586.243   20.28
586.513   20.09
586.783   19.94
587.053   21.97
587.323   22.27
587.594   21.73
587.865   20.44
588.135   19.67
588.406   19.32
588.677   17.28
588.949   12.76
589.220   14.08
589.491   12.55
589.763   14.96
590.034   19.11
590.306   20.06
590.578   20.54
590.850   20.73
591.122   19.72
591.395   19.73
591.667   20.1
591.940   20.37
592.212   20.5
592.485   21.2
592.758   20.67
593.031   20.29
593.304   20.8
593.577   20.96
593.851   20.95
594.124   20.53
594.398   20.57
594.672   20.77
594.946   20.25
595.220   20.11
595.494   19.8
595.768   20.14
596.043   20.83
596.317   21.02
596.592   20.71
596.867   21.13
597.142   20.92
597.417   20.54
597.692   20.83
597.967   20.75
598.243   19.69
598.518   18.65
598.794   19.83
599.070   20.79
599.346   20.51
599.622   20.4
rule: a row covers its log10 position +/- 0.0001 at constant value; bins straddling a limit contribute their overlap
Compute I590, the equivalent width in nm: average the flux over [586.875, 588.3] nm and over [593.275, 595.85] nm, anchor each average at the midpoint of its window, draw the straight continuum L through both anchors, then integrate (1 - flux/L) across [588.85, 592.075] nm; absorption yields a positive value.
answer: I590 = 0.45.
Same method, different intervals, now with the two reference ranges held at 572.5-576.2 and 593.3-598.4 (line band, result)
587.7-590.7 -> 0.47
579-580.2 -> 0.03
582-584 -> 0.03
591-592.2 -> 0.03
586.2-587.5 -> -0.02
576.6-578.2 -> -0.02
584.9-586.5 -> 0.03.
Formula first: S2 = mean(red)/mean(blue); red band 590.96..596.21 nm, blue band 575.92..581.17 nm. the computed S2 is 1.0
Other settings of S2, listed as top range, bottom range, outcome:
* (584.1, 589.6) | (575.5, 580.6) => 0.94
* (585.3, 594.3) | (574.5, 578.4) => 0.94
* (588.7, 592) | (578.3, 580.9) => 0.86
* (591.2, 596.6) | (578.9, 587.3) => 0.99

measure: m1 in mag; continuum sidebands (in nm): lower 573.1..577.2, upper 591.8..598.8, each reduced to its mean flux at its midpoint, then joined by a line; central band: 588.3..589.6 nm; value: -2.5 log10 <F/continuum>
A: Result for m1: 0.33 mag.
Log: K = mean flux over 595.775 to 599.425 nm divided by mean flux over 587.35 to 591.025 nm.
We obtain 1.1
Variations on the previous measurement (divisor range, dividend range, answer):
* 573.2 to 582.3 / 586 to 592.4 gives 0.92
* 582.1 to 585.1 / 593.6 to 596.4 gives 1.00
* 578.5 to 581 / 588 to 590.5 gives 0.81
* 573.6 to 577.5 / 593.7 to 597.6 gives 0.99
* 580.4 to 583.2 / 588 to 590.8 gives 0.82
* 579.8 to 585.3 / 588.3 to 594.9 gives 0.92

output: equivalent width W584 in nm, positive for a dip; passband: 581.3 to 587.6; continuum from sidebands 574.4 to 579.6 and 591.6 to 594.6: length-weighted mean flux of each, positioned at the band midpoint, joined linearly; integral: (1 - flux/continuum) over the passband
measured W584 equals 0.02 nm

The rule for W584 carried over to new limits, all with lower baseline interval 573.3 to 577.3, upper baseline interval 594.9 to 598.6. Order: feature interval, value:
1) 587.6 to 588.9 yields 0.10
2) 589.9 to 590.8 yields 0.02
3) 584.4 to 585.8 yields 0.01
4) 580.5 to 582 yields -0.04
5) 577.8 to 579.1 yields 0.02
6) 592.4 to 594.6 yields -0.03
